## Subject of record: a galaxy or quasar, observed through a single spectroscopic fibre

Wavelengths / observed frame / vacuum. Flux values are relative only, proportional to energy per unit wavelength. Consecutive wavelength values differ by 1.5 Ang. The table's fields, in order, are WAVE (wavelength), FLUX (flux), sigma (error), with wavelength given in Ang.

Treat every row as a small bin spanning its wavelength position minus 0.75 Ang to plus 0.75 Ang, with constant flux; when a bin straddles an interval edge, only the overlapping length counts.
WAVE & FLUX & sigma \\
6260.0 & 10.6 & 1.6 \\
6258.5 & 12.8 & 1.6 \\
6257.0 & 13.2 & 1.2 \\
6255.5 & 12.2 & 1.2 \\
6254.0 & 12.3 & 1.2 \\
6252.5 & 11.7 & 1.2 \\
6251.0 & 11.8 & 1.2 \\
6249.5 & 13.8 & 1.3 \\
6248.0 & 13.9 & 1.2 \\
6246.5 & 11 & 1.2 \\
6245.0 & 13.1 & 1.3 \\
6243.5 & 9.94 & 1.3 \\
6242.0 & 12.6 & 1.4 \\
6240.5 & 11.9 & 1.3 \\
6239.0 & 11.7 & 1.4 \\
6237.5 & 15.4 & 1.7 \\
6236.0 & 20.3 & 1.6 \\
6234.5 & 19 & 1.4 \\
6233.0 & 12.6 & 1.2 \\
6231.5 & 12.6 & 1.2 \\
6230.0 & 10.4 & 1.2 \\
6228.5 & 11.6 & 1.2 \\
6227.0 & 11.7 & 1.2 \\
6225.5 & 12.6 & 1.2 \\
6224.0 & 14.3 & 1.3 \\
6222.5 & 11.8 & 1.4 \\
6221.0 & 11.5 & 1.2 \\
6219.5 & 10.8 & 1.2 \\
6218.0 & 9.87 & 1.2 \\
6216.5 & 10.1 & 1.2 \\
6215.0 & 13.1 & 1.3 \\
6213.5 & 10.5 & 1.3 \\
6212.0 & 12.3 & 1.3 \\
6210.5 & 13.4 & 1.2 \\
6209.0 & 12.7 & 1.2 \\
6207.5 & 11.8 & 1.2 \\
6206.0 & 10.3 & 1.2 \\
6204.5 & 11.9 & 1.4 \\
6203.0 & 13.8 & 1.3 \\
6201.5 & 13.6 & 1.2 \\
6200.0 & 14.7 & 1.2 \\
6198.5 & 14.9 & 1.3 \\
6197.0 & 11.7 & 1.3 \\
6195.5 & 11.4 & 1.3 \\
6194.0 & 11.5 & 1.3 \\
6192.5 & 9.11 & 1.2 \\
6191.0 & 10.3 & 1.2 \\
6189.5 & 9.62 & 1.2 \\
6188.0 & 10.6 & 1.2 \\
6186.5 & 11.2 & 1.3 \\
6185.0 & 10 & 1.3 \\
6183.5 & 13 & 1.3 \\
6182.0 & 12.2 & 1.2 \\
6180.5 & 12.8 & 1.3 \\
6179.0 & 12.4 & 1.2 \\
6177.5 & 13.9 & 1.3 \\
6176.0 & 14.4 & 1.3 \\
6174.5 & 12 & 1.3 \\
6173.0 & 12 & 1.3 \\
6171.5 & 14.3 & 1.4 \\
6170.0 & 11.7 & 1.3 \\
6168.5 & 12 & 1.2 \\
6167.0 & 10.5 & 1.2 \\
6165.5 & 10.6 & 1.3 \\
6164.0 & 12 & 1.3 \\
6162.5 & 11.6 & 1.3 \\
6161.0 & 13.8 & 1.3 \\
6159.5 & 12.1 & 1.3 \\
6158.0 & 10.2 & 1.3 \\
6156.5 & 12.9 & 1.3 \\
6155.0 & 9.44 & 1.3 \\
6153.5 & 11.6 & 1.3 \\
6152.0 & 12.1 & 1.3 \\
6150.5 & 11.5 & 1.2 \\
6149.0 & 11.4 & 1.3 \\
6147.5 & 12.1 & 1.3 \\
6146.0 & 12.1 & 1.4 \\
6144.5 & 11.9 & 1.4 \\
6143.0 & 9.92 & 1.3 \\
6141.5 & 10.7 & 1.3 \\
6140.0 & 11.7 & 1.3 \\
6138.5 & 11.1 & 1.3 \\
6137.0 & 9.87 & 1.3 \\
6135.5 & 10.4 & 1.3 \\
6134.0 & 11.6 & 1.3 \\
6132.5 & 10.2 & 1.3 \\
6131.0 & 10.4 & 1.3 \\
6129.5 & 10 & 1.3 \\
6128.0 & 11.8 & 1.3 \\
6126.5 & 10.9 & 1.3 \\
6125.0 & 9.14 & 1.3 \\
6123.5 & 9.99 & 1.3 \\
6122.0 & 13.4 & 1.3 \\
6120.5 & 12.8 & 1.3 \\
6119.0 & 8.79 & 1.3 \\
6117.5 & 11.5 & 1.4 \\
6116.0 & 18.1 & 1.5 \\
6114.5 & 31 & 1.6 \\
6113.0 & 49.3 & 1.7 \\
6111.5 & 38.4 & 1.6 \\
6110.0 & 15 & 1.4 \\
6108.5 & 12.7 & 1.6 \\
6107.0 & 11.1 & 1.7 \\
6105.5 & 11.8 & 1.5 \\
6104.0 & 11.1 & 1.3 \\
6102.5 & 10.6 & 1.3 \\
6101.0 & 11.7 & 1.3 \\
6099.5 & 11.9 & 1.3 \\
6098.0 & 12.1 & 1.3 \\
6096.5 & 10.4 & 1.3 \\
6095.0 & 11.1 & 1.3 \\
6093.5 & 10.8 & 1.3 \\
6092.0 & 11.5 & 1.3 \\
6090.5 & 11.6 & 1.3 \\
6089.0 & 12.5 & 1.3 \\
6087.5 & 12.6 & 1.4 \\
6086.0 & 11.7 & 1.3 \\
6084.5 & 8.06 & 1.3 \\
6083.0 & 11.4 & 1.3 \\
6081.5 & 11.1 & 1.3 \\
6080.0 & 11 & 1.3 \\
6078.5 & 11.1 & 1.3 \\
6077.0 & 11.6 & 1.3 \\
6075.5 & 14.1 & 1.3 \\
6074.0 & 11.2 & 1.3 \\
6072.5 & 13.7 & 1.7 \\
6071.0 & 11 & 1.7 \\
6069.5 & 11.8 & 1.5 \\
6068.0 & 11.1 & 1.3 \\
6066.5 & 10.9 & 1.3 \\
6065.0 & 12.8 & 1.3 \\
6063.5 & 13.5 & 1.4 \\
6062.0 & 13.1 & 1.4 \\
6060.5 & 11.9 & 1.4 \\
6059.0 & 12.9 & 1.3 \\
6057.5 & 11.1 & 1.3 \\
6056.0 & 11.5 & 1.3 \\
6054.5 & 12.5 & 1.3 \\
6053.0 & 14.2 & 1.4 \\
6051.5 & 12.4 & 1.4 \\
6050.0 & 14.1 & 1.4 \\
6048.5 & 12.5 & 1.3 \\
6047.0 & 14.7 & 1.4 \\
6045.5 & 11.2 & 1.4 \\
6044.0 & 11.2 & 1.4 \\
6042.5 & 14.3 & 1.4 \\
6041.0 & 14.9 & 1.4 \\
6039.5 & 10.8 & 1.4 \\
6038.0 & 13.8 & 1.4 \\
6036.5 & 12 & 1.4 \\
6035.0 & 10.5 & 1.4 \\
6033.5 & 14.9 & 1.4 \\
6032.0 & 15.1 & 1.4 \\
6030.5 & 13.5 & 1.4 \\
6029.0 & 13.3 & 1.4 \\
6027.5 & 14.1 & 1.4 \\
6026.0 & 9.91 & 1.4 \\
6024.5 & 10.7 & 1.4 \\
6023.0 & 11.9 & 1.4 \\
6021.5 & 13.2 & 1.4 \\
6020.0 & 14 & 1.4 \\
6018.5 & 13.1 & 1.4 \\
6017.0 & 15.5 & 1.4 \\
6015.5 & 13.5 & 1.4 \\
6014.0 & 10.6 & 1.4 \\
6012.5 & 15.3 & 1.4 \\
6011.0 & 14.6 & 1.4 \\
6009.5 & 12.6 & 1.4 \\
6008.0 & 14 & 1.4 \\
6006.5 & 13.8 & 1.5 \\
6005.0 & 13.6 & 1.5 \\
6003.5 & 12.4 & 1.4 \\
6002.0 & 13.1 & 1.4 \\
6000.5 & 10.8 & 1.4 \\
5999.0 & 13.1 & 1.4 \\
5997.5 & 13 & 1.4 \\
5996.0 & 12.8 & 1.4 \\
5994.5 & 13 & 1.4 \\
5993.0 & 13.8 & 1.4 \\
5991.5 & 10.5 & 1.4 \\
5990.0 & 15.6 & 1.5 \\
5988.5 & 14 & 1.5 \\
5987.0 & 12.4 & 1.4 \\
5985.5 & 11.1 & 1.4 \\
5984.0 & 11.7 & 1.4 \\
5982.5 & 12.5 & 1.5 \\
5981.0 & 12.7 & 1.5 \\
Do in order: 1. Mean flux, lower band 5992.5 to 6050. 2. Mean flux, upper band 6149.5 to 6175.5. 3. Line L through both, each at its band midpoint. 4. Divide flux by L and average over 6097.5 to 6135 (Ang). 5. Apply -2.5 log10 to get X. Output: -0.223 mag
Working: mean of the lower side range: 13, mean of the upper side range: 11.8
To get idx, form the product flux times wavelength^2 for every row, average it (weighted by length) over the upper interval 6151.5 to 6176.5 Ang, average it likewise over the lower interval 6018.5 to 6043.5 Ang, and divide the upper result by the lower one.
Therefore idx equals 1.0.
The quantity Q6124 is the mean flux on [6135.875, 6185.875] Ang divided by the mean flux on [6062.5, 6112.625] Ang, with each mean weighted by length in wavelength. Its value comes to 0.9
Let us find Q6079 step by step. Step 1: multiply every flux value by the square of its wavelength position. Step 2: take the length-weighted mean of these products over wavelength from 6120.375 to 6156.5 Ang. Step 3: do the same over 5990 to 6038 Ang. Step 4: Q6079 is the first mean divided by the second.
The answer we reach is 0.89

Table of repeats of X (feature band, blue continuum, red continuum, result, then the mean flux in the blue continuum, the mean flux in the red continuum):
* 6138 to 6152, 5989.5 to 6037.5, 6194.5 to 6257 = 0.121 mag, 13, 12.6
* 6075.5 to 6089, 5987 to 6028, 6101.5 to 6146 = 0.217 mag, 13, 14.3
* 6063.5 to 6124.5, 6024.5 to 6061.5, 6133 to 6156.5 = -0.161 mag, 12.8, 11.2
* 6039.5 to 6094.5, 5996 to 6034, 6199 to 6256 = 0.078 mag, 13.2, 12.6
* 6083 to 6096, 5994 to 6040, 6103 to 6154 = 0.211 mag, 13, 14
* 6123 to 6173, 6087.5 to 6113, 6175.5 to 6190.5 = 0.151 mag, 14.4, 11.9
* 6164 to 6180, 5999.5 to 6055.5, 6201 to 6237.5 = 0.033 mag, 13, 12.7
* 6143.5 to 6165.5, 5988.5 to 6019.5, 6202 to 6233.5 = 0.054 mag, 13.3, 11.9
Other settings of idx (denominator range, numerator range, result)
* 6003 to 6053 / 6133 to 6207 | 0.94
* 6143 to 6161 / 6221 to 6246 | 1.16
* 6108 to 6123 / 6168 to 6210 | 0.59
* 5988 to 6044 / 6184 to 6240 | 1.00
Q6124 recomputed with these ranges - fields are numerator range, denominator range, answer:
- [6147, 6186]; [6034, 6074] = 0.96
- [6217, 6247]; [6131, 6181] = 1.09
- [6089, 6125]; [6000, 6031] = 1.17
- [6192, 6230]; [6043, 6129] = 0.90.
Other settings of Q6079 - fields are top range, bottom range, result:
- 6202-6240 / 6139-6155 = 1.14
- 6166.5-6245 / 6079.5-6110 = 1.12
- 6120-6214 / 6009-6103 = 0.98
